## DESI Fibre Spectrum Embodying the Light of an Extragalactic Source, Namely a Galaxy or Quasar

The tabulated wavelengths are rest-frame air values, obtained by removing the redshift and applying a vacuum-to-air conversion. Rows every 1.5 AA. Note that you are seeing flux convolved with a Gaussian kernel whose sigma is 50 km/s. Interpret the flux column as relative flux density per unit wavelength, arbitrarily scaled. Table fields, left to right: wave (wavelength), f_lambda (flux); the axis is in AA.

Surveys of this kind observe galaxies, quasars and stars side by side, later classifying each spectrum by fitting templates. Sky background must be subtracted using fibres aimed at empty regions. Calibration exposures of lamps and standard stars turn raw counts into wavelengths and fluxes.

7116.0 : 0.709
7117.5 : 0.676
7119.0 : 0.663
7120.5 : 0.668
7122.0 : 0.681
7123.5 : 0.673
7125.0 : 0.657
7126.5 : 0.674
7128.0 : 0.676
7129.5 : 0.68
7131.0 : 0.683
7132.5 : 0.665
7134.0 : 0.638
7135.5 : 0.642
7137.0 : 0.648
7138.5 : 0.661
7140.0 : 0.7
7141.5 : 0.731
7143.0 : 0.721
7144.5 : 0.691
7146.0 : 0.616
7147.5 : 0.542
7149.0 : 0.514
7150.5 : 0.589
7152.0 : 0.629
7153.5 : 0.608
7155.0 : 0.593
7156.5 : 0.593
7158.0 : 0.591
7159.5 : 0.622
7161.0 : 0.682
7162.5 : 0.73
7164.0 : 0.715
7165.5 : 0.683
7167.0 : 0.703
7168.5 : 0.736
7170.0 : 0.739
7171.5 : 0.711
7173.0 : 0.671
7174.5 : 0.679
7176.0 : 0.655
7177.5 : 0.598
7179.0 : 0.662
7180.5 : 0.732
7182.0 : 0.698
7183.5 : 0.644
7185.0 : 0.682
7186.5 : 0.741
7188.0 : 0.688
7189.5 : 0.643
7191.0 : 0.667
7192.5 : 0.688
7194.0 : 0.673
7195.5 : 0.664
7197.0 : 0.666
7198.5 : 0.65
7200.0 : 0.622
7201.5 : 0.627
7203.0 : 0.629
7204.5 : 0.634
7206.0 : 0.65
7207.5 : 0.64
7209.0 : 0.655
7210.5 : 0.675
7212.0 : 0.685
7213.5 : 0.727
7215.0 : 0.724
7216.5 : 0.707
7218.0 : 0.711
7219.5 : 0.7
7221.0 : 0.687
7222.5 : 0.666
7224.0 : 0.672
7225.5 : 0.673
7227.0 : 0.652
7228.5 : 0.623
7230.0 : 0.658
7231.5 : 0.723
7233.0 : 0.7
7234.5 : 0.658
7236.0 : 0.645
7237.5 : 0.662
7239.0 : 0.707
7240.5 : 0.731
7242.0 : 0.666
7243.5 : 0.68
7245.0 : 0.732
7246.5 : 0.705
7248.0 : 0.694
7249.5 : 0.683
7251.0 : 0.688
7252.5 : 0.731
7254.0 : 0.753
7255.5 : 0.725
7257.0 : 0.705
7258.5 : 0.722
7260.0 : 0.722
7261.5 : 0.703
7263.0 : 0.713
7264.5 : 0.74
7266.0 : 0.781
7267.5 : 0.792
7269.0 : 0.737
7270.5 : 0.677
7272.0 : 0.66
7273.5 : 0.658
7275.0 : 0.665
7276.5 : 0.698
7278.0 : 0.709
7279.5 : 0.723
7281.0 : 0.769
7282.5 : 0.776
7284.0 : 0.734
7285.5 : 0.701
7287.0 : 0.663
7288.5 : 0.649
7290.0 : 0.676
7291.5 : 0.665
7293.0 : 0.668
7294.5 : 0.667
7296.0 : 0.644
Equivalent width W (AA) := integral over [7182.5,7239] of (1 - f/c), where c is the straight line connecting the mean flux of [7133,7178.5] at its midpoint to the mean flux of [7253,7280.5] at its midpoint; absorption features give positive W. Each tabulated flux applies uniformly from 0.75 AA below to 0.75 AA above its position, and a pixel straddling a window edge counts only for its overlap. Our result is 1.14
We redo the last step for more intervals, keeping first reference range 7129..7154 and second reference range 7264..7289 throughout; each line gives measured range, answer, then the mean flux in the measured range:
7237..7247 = 0.0 AA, 0.698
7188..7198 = 0.0 AA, 0.668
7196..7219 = 0.4 AA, 0.667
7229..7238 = 0.2 AA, 0.673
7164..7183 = -0.8 AA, 0.689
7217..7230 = 0.3 AA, 0.673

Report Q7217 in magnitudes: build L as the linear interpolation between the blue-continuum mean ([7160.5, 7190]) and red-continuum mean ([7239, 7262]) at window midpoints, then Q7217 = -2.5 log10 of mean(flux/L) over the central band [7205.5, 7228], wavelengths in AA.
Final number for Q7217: 0.030 mag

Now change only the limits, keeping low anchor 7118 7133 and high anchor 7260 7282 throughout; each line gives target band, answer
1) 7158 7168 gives 0.001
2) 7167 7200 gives 0.017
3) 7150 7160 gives 0.132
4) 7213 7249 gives 0.027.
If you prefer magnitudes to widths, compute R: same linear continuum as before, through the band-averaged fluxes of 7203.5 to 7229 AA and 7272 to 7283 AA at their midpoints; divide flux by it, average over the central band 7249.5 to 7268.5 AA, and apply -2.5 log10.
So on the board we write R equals -0.046 mag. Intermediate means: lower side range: 0.675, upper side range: 0.709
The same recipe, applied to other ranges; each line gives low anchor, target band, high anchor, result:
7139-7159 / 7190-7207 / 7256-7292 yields 0.012 mag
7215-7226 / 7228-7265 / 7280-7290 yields 0.001 mag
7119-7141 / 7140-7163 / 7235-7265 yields 0.072 mag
